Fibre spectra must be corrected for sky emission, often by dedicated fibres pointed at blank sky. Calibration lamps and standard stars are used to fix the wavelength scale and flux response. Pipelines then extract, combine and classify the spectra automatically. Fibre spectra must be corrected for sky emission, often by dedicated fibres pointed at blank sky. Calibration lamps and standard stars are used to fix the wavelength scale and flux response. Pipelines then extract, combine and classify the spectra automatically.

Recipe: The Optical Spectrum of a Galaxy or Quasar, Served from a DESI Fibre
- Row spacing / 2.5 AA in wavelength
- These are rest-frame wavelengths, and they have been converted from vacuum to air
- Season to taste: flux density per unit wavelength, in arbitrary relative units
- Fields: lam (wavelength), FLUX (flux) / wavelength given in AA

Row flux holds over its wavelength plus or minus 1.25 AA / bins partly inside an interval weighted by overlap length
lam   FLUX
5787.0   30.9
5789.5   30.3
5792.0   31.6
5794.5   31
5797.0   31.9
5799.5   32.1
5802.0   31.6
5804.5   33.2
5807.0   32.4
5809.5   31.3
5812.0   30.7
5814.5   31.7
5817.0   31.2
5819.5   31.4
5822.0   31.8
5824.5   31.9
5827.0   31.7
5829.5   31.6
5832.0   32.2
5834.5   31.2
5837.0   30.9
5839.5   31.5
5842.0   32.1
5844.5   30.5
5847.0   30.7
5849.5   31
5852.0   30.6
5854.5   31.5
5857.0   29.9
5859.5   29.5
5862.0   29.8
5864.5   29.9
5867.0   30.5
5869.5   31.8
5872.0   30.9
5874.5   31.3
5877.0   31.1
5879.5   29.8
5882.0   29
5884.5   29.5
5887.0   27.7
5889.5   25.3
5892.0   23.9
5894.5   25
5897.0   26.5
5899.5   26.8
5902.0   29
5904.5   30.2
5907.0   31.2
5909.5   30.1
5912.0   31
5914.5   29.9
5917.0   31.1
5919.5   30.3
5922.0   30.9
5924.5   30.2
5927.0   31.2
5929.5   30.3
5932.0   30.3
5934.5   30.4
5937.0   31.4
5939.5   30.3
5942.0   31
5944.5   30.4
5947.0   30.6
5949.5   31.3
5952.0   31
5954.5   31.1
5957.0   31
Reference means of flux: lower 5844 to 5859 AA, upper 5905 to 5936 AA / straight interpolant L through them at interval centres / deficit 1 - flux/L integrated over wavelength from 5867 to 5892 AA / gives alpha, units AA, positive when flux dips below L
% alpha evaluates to 1.0 AA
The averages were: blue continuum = 30.6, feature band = 29.4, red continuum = 30.6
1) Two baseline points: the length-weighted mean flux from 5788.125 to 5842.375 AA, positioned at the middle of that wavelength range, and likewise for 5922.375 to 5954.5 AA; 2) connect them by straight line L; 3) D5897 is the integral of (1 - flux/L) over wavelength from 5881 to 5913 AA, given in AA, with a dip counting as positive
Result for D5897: 3.04 AA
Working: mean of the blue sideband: 31.6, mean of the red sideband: 30.7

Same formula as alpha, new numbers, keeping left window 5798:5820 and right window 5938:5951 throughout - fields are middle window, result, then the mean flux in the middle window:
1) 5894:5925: 1.51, 29.5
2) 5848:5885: 1.05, 30.4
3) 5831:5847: 0.10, 31.3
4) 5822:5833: -0.08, 31.8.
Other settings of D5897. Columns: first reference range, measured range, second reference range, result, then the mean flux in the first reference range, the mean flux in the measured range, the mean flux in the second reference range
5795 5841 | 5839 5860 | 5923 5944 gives 0.37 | 31.7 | 30.8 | 30.6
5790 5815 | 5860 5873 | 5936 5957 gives 0.34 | 31.7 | 30.5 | 30.9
